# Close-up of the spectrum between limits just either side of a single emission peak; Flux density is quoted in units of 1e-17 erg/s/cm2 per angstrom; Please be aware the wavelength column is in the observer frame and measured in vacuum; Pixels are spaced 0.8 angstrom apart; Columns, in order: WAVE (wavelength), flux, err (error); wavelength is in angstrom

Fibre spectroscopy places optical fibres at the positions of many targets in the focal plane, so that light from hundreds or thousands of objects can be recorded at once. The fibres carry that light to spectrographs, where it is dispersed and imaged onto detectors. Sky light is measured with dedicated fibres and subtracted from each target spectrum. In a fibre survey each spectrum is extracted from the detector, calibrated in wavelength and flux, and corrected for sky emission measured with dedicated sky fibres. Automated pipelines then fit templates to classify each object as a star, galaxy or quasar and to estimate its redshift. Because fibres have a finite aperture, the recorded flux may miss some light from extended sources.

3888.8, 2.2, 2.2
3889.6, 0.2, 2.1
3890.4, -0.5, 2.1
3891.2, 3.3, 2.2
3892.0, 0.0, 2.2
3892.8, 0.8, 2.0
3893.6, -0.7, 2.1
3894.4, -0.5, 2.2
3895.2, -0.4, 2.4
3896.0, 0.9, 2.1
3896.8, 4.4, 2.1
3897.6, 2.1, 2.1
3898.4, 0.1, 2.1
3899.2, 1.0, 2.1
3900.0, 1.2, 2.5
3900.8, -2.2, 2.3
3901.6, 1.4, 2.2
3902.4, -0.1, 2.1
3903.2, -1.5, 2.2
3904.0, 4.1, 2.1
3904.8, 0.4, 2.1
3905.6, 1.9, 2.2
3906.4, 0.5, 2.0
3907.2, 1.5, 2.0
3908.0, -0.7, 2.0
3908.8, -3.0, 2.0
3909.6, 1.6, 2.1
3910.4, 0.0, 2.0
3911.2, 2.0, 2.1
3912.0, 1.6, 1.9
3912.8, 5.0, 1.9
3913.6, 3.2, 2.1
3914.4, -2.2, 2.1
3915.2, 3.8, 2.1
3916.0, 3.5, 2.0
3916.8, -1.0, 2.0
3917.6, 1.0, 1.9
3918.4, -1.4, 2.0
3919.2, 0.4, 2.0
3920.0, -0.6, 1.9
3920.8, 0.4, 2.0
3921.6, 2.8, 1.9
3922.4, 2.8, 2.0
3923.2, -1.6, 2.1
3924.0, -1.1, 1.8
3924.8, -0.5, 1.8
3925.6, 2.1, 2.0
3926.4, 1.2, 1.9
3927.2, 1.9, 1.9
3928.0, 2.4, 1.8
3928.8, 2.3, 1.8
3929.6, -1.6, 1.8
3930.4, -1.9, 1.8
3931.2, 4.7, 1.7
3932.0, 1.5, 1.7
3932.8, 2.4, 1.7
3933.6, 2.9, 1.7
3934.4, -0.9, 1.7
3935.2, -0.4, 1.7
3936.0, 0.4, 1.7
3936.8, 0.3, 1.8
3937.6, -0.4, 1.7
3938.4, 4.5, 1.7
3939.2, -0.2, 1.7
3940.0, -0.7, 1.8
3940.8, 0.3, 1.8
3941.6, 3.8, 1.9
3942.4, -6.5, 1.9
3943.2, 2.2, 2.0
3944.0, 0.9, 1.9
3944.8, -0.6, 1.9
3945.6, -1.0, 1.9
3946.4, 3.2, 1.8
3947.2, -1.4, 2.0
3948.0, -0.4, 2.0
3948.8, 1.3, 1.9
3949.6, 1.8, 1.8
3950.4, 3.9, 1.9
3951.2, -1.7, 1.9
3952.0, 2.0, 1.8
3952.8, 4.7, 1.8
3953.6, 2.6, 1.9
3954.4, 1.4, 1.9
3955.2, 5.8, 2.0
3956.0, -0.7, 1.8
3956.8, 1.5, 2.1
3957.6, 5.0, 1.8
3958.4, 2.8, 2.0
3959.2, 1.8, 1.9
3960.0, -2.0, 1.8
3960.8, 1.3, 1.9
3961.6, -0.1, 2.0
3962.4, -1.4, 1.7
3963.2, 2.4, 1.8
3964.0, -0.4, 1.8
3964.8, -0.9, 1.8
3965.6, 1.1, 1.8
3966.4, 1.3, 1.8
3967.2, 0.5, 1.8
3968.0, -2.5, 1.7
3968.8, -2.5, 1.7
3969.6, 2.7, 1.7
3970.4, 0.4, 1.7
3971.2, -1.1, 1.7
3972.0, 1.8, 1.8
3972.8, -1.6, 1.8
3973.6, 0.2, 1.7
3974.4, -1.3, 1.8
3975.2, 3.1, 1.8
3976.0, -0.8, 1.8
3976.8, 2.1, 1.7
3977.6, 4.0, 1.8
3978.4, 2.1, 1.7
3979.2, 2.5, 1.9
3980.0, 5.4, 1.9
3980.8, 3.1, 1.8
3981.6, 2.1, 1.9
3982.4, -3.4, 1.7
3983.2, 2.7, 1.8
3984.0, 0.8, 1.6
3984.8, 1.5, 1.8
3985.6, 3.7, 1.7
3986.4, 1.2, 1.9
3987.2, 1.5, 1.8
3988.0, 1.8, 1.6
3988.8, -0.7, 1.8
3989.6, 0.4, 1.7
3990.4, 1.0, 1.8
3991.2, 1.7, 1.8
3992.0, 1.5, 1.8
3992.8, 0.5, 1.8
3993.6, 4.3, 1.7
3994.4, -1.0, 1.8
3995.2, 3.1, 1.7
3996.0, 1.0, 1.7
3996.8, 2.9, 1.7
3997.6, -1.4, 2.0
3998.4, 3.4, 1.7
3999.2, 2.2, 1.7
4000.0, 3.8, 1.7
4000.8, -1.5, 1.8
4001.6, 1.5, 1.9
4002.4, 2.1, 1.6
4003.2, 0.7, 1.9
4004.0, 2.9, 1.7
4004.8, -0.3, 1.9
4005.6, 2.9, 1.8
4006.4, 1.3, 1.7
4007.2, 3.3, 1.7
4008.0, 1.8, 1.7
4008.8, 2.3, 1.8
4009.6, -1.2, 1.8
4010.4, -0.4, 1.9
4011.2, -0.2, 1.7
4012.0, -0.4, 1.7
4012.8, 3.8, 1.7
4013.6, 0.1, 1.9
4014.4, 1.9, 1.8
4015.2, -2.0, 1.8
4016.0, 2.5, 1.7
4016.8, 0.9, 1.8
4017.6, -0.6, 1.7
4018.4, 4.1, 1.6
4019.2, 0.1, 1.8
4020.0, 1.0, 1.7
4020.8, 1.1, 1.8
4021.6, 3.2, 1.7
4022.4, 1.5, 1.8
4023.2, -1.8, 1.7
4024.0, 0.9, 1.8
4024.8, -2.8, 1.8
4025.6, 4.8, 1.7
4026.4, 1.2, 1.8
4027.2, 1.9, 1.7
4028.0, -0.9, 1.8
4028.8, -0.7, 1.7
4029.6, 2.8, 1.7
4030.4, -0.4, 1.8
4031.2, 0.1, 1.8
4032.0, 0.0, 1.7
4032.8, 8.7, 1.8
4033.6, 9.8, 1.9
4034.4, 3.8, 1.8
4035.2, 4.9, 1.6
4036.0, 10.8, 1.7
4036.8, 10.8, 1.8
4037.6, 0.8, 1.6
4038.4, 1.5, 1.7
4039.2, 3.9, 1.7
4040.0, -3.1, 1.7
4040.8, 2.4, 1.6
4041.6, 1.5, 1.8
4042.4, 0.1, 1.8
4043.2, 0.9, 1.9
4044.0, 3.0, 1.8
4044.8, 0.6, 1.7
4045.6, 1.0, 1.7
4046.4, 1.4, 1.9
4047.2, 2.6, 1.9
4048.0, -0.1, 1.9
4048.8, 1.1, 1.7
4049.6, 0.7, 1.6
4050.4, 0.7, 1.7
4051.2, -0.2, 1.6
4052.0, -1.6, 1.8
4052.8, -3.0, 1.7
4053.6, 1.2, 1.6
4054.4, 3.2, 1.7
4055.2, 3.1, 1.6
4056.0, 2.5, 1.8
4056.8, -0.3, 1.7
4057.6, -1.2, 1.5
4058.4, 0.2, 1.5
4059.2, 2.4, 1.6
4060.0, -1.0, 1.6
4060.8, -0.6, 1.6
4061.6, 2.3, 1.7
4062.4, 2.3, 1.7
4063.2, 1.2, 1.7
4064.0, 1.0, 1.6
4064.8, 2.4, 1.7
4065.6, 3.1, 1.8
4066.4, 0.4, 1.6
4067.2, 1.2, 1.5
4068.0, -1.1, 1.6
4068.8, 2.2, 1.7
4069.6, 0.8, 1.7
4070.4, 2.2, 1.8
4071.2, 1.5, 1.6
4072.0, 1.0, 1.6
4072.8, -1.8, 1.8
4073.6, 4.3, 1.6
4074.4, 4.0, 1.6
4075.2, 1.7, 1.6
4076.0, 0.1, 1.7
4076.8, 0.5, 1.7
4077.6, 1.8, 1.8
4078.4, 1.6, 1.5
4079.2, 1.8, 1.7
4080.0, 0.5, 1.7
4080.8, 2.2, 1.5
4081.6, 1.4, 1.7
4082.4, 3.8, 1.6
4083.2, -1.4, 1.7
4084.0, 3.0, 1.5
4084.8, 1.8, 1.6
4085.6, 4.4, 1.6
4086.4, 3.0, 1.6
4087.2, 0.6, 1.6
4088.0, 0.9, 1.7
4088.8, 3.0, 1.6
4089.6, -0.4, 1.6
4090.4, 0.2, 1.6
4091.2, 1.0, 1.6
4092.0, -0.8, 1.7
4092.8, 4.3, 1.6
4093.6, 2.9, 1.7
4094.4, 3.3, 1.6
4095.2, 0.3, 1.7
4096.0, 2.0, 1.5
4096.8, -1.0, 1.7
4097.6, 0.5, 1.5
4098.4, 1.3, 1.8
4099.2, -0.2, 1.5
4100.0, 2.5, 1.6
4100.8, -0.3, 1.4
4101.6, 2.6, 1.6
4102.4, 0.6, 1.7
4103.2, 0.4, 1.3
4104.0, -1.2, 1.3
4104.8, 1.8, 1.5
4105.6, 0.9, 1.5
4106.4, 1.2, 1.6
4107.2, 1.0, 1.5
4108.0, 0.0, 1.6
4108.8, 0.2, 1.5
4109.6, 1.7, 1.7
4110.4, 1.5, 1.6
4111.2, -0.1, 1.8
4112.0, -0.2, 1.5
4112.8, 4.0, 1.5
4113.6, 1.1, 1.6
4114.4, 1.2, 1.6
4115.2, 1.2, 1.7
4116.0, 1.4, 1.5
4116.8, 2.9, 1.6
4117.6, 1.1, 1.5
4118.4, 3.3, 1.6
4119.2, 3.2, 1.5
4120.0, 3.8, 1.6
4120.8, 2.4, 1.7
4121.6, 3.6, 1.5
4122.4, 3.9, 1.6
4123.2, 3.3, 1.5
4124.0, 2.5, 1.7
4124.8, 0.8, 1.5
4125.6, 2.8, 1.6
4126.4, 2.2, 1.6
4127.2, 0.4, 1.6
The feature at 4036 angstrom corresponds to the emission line [O II]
